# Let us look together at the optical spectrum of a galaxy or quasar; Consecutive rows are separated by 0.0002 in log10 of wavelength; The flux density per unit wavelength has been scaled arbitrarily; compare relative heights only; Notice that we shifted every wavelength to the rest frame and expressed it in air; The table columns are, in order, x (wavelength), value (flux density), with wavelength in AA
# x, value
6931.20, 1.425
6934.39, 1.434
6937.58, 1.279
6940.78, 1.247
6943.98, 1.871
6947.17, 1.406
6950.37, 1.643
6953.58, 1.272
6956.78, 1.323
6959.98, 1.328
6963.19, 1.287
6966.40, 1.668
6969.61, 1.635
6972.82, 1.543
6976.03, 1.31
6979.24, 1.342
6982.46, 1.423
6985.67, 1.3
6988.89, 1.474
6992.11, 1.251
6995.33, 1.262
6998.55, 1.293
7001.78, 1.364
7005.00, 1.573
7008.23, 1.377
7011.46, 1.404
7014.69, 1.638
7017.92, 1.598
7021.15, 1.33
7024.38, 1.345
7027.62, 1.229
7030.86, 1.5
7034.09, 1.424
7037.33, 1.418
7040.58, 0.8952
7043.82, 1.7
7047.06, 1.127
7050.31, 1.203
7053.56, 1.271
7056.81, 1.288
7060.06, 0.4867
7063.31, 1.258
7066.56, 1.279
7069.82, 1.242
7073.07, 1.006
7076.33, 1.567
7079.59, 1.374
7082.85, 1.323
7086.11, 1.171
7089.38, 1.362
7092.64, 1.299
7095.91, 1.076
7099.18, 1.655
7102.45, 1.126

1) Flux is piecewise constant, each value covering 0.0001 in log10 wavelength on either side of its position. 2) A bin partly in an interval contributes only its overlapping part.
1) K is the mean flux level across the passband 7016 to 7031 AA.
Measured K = 1.4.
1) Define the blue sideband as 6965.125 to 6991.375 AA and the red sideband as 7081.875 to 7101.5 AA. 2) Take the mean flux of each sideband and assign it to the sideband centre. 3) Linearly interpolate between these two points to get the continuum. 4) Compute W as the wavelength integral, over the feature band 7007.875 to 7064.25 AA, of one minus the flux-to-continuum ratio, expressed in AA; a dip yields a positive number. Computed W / 3.1 AA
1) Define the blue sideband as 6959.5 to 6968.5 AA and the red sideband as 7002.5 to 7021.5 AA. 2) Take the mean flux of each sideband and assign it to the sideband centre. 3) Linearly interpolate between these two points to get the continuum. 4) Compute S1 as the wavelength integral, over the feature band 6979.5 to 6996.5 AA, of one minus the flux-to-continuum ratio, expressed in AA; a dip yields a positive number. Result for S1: 1.46 AA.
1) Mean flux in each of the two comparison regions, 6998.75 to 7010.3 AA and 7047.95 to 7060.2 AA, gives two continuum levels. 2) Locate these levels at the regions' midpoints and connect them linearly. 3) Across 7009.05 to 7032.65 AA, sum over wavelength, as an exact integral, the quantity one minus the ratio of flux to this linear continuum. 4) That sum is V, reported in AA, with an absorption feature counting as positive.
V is -1.9 AA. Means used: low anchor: 1.42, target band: 1.43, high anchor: 1.14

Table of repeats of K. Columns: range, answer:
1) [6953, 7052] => 1.38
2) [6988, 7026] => 1.41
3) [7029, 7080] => 1.25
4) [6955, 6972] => 1.45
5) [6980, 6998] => 1.34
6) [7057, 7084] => 1.2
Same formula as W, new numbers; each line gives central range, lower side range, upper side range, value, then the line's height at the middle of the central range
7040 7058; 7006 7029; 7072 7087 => 1.3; 1.36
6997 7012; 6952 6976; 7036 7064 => -1.1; 1.31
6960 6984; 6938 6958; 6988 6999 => -1.2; 1.38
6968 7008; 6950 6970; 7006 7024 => 1.4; 1.45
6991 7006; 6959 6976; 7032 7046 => 0.9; 1.43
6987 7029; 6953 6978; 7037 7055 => -1.9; 1.34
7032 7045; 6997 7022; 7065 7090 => 0.3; 1.38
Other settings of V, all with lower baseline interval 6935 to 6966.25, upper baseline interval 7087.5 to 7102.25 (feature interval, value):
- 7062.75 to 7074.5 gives 1.3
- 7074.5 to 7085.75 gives -0.4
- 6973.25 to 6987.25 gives 0.4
